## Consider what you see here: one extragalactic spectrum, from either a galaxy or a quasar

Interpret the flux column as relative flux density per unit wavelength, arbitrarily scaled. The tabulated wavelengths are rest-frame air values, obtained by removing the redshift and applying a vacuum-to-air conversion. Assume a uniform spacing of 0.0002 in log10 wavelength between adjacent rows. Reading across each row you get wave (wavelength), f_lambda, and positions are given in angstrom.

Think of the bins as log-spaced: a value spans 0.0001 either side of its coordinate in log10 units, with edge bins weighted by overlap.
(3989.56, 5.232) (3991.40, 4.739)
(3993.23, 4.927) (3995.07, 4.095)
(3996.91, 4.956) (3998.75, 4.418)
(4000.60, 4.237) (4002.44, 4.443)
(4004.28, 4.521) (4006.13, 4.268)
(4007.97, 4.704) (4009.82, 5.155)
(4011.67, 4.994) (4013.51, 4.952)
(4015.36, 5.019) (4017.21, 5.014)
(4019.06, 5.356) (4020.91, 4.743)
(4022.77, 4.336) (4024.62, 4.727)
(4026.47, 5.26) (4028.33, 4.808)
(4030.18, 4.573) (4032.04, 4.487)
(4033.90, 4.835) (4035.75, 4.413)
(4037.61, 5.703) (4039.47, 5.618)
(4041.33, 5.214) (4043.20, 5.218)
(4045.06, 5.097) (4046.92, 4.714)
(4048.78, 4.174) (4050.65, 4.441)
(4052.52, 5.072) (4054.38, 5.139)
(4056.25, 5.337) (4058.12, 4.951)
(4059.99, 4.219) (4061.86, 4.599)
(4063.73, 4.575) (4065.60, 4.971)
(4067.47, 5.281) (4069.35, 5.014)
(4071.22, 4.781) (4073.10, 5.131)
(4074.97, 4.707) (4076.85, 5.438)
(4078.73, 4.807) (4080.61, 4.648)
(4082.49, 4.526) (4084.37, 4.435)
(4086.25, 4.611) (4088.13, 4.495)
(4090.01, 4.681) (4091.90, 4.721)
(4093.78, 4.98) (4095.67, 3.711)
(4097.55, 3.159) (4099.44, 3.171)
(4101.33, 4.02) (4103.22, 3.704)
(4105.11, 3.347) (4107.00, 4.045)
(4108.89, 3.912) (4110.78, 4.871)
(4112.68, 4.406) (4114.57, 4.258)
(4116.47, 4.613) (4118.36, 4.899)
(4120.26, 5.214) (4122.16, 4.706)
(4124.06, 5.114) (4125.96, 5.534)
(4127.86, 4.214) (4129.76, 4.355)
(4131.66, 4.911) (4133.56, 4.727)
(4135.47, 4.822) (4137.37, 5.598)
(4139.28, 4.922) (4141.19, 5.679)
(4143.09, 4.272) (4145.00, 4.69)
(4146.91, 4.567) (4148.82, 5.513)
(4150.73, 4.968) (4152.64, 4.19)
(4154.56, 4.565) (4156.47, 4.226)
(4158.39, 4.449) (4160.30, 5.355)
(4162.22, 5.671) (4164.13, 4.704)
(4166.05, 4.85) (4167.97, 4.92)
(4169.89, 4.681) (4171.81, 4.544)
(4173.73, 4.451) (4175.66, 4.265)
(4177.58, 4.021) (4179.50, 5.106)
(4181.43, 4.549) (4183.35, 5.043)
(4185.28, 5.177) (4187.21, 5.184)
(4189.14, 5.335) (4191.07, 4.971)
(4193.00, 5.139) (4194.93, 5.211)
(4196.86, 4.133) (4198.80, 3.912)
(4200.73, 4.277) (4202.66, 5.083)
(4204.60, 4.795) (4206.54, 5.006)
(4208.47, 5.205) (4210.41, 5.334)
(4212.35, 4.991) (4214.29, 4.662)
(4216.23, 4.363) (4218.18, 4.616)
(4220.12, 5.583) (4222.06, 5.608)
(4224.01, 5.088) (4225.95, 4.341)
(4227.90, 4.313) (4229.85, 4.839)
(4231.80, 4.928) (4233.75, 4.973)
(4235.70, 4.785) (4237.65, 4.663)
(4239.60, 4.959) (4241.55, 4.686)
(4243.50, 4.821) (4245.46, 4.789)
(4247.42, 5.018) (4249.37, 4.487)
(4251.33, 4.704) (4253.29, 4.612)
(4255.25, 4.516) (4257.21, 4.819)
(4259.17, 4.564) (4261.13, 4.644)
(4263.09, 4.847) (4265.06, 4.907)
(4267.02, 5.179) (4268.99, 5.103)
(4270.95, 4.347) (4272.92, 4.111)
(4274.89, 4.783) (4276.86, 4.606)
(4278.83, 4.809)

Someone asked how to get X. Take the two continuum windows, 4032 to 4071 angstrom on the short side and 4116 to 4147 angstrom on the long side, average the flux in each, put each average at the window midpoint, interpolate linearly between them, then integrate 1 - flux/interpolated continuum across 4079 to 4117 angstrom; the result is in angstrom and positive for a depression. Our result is 5.3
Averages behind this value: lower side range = 4.92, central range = 4.22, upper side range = 4.89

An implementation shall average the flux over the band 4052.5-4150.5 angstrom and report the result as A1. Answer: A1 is 4.65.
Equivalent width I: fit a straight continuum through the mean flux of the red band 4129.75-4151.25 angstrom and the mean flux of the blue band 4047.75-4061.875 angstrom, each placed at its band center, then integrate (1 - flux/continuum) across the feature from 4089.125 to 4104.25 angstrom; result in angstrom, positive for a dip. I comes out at 2.6 angstrom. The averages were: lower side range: 4.75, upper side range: 4.94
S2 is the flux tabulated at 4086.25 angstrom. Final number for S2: 4.611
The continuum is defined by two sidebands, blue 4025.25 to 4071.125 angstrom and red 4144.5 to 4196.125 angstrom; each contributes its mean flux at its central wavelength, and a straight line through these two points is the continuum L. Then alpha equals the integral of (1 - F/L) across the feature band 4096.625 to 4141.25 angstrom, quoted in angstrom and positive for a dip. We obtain 3.4 angstrom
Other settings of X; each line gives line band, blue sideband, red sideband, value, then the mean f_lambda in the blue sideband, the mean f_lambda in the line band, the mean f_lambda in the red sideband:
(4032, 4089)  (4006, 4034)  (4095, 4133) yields -3.1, 4.84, 4.87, 4.32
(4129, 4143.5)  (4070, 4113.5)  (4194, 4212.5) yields -1.3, 4.36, 4.94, 4.79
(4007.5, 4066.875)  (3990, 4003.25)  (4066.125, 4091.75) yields -2.6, 4.57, 4.89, 4.81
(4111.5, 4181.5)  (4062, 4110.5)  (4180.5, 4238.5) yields -1.9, 4.44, 4.77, 4.87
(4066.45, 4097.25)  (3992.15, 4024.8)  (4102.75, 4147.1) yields -0.3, 4.72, 4.72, 4.65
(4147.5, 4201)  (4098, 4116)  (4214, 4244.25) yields -4.0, 3.96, 4.77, 4.83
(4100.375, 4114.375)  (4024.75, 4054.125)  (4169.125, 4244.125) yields 2.3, 4.91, 4.06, 4.81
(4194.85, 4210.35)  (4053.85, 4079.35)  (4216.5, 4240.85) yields 0.5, 4.92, 4.71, 4.87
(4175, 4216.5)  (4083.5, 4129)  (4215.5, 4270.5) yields -1.4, 4.37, 4.82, 4.81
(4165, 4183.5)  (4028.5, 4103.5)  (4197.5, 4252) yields 0.6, 4.69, 4.63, 4.81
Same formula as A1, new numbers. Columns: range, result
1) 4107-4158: 4.74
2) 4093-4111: 3.84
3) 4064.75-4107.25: 4.46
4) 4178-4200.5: 4.85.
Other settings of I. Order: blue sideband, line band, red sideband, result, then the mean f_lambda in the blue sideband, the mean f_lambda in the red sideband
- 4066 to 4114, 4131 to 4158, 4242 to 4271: -1.7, 4.43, 4.77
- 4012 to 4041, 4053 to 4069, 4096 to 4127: -0.7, 4.93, 4.3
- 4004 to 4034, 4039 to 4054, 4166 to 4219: -0.4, 4.81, 4.78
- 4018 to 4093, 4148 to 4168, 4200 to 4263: -0.1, 4.85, 4.82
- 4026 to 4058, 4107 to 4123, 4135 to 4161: 1.0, 4.94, 4.84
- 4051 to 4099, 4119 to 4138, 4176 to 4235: -0.6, 4.7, 4.85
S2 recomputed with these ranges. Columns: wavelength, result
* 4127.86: 4.214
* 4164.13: 4.704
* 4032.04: 4.487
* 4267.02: 5.179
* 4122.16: 4.706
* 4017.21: 5.014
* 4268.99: 5.103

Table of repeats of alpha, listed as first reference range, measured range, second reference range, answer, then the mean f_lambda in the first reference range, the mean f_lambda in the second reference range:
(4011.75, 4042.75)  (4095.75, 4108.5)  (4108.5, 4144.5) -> 3.3 angstrom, 4.95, 4.8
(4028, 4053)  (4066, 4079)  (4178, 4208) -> -0.4 angstrom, 4.88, 4.85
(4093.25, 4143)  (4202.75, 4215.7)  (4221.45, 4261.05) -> -0.8 angstrom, 4.49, 4.76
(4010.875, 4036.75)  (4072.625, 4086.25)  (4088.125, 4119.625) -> -1.3 angstrom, 4.83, 4.18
